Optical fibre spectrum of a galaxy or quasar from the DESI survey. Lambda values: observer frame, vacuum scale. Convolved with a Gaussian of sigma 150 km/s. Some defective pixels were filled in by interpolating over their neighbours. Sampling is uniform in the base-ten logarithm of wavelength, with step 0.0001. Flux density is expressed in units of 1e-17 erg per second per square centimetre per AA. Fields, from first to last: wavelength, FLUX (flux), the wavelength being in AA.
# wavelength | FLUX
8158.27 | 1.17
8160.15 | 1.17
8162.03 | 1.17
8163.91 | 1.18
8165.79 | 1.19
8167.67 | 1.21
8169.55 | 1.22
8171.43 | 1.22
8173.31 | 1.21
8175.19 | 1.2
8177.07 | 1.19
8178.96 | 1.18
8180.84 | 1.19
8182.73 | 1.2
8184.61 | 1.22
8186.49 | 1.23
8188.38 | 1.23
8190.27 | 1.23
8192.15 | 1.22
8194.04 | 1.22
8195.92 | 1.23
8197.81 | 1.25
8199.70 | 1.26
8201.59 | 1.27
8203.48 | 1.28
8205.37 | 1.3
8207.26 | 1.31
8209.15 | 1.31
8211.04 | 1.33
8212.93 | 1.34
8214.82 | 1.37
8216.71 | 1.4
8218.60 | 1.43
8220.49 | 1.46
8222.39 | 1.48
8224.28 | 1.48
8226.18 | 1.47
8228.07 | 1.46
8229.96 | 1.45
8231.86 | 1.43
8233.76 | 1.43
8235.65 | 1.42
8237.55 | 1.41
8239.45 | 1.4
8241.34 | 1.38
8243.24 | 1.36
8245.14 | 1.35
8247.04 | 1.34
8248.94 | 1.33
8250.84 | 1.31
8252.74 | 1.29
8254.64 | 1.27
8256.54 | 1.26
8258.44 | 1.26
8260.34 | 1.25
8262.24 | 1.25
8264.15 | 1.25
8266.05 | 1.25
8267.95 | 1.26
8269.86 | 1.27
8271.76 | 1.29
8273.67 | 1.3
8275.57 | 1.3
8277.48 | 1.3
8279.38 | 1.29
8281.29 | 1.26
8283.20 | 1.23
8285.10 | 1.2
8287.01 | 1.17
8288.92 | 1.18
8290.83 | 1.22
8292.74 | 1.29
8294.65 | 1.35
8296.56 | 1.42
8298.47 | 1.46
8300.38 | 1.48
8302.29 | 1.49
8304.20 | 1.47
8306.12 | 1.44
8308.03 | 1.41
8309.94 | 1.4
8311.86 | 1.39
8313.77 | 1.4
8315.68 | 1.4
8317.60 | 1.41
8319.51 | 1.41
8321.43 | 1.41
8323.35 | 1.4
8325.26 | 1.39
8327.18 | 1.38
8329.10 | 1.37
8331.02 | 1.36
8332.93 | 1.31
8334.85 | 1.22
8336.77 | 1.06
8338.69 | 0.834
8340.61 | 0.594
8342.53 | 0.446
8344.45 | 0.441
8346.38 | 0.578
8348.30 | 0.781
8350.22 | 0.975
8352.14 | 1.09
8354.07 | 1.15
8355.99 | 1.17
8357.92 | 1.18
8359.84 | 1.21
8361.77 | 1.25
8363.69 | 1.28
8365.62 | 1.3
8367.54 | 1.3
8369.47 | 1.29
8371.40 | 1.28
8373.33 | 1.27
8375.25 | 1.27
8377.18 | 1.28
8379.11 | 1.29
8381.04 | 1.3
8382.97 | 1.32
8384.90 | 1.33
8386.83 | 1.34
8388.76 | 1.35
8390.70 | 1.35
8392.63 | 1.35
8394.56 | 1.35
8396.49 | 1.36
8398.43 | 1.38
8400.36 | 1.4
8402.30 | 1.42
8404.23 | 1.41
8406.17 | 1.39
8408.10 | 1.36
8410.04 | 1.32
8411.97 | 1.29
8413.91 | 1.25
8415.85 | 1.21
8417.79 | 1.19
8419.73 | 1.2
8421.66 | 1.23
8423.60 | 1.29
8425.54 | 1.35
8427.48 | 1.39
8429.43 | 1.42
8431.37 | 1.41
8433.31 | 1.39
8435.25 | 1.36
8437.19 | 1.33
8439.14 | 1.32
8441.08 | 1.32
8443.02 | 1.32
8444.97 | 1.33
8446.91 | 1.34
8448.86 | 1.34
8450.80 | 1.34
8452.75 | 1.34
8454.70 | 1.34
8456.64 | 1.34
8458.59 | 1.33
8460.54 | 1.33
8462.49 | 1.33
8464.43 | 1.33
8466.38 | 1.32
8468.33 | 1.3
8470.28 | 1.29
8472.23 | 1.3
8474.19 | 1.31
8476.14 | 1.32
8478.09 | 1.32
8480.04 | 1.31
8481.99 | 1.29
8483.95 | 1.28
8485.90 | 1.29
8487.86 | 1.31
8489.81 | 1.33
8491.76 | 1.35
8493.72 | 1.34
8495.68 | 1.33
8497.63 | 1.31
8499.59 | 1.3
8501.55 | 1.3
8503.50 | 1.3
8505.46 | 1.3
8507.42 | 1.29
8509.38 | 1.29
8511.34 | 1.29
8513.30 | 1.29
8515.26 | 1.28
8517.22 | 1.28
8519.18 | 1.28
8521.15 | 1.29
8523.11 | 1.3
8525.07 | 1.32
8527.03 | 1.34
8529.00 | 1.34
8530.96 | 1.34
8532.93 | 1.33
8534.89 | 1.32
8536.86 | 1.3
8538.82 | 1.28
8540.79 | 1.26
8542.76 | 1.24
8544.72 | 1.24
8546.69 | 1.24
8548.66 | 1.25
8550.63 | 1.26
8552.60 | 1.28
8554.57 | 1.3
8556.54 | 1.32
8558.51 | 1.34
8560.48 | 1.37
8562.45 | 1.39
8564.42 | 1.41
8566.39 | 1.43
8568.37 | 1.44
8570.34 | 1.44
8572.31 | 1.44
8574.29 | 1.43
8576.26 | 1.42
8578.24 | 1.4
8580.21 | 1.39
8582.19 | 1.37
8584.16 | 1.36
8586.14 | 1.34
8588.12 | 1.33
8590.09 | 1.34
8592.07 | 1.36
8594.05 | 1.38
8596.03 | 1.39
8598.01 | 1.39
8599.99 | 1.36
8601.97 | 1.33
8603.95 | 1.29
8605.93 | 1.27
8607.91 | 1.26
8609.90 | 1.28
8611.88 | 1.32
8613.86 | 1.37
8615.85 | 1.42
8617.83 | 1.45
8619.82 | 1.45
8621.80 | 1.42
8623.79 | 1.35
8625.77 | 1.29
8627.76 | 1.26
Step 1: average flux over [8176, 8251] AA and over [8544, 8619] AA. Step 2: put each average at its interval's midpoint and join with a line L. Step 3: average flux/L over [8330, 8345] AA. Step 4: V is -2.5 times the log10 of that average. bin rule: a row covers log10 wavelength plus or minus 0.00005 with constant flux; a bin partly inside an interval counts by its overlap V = 0.40 mag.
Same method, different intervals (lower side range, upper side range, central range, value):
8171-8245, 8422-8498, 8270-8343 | 0.03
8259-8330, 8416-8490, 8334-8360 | 0.43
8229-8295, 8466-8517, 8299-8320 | -0.10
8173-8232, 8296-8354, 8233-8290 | -0.03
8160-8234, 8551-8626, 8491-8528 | 0.04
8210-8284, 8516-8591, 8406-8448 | 0.02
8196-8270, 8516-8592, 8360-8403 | 0.02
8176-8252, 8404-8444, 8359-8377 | 0.04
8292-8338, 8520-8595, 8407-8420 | 0.08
